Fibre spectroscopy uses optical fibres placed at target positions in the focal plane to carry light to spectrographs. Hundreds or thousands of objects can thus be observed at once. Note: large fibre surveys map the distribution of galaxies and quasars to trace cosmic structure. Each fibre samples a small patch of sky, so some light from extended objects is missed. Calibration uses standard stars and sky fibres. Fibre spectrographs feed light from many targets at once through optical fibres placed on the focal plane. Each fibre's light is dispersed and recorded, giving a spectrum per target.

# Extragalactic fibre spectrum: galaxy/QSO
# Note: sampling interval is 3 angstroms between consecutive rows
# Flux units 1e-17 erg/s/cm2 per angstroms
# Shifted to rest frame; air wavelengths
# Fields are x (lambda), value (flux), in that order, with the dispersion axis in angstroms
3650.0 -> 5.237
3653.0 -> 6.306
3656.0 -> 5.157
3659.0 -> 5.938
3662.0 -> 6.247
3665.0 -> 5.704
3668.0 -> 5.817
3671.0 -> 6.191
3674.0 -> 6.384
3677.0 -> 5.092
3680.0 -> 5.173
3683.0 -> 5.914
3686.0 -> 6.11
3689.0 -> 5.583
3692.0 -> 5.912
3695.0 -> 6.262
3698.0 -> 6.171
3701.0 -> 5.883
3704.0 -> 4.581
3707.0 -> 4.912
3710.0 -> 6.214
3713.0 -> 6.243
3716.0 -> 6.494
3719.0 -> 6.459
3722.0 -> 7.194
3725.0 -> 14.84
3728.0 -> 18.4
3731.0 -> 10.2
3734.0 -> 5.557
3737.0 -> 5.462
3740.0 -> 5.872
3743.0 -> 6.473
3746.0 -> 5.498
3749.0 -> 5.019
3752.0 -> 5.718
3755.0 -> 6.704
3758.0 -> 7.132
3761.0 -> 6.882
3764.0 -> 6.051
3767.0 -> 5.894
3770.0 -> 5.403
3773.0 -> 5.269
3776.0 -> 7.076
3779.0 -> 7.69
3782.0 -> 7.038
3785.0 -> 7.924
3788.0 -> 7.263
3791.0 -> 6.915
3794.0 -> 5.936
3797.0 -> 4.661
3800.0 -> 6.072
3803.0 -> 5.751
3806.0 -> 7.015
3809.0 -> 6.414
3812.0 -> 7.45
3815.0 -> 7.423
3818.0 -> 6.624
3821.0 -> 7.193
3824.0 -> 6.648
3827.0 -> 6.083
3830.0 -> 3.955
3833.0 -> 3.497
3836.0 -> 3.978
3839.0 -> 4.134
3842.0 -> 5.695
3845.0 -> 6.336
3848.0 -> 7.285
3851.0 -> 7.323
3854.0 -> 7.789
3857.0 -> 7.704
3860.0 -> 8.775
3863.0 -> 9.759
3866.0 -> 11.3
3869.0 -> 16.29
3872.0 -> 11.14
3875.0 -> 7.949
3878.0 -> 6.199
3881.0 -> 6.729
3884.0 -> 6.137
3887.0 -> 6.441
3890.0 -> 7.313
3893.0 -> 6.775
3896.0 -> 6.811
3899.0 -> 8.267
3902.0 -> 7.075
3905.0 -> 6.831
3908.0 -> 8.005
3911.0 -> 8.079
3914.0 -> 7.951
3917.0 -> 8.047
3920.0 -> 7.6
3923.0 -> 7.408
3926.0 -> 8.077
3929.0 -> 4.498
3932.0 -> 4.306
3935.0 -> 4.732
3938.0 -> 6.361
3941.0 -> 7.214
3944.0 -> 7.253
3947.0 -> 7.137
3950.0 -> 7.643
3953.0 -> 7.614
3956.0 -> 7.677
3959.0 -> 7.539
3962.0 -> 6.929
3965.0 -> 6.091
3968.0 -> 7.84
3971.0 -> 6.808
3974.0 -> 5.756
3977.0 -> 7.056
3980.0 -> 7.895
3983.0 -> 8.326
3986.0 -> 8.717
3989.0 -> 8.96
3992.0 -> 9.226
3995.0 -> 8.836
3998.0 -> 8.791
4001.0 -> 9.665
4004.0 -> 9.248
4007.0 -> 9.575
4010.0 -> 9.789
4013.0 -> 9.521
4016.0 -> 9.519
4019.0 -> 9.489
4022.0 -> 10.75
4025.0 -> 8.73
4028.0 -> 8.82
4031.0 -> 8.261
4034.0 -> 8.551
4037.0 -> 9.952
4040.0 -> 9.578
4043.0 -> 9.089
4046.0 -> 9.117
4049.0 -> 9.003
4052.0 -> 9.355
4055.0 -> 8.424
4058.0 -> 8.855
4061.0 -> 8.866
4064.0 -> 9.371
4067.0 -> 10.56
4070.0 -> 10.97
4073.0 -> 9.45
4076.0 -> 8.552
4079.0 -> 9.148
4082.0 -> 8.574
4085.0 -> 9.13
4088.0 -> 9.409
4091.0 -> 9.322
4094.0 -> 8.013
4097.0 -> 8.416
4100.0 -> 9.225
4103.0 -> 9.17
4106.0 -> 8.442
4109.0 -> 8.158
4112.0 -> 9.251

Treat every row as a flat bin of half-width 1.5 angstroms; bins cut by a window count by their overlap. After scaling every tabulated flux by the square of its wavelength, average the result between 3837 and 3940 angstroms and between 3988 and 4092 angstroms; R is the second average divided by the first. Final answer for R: 1.3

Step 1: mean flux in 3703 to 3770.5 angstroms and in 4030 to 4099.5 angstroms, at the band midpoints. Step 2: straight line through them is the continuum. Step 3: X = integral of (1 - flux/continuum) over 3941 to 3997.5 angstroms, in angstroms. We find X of 6.1 angstroms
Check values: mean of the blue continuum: 7.14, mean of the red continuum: 9.14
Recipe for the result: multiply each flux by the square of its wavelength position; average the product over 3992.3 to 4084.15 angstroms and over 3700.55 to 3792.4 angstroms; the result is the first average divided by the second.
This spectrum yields 1.53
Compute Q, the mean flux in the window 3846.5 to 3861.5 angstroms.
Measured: 7.78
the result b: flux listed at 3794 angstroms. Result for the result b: 5.936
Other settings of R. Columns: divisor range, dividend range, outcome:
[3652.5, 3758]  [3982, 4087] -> 1.65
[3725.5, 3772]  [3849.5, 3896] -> 1.25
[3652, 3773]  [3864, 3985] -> 1.27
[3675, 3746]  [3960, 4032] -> 1.42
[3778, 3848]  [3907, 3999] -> 1.28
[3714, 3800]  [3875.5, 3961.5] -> 1.07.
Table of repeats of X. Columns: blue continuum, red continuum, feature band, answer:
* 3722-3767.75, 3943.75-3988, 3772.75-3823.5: 6.1 angstroms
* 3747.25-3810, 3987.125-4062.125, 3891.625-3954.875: 7.8 angstroms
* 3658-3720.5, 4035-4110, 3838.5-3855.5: 1.5 angstroms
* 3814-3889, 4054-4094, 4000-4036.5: -2.5 angstroms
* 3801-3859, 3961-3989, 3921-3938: 2.7 angstroms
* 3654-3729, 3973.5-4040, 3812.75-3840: 7.3 angstroms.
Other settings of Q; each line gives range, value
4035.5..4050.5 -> 9.35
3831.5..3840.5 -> 3.87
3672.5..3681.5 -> 5.55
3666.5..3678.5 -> 5.87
